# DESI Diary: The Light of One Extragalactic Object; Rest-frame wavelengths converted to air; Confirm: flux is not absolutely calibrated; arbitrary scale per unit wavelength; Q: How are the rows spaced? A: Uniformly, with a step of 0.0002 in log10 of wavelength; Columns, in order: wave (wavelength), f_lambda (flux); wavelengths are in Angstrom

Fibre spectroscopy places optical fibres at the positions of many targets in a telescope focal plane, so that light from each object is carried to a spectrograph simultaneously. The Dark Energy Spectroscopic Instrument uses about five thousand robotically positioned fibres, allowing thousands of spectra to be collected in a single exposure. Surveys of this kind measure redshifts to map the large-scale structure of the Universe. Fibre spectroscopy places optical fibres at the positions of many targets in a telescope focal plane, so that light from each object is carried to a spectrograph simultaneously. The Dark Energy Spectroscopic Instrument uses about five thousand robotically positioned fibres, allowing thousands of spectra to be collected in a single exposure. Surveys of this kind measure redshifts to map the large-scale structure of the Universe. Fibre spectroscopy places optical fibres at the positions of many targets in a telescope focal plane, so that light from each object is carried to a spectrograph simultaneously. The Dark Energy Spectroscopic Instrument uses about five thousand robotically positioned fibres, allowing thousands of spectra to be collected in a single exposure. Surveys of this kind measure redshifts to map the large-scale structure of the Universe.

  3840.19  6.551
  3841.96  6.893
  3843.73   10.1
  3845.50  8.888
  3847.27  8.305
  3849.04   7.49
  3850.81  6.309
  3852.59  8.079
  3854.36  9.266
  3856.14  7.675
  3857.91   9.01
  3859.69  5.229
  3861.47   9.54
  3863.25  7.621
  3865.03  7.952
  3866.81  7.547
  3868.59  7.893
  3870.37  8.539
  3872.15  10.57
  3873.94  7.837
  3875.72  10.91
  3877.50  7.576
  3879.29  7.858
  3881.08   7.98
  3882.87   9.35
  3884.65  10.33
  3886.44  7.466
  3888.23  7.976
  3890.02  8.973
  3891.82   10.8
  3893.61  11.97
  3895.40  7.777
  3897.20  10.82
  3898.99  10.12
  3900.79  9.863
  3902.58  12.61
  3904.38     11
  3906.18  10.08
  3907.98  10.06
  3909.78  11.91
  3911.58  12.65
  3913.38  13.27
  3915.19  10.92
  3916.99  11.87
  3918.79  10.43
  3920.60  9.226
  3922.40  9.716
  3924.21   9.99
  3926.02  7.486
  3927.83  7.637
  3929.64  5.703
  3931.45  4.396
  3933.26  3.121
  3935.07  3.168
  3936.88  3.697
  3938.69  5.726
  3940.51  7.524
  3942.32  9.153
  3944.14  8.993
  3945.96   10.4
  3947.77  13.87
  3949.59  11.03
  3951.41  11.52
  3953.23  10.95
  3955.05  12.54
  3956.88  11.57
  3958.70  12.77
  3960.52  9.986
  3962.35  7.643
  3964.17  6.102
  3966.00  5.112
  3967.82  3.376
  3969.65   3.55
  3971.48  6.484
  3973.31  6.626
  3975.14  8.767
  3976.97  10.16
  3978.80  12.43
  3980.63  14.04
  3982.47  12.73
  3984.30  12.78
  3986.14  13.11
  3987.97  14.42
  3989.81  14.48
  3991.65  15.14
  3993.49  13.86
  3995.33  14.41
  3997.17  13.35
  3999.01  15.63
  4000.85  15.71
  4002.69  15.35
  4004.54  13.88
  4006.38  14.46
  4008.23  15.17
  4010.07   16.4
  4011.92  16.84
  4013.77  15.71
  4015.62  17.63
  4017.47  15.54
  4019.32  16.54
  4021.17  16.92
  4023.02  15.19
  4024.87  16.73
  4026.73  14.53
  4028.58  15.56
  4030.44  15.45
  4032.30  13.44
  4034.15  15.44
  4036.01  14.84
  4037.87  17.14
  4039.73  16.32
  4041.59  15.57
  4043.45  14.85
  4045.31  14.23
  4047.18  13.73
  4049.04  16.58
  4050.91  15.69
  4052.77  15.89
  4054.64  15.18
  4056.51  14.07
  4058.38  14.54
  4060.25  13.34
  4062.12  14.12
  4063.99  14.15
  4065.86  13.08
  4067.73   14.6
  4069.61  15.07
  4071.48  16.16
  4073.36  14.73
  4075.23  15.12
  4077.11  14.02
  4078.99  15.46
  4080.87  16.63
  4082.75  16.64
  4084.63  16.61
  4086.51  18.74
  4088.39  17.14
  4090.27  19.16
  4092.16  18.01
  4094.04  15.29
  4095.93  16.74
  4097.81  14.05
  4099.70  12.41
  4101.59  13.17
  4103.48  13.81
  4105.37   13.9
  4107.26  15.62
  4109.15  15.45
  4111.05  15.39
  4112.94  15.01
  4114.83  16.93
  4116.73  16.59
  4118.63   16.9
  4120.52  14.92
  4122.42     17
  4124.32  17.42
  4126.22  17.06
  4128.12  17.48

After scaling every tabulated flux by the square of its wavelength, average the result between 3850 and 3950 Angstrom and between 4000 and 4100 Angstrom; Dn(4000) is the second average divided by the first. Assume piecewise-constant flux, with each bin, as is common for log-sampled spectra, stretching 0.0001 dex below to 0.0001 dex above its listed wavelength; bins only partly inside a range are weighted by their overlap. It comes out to 1.9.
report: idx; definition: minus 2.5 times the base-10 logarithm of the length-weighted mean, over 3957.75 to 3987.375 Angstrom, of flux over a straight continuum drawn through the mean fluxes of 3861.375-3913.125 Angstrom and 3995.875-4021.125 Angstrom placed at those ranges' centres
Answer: 0.45 mag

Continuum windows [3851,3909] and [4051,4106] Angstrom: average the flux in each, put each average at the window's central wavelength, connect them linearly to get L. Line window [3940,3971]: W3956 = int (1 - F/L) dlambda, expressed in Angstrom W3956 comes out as 6.0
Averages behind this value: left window 9.05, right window 15.3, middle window 9.16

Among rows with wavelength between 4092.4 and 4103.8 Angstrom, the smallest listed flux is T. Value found 12.41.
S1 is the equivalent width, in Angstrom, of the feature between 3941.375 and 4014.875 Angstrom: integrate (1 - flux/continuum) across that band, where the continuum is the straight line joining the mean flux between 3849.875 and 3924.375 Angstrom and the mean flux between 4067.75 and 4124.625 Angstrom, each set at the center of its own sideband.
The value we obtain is 3.0 Angstrom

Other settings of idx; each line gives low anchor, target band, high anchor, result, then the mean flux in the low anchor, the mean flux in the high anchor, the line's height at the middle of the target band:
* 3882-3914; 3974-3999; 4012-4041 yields 0.08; 10.4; 15.8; 14.1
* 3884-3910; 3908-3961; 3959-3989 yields 0.04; 10.1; 9.31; 9.7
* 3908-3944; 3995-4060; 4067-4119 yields -0.20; 8.35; 15.7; 12.8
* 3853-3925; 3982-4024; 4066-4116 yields -0.16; 9.55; 15.6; 12.9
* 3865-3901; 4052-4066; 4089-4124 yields -0.01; 9.07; 15.6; 14.2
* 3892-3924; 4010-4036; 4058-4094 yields -0.12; 10.8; 15.7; 14.1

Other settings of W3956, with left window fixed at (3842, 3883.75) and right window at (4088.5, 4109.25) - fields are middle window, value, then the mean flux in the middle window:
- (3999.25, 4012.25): -2.9 Angstrom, 15.4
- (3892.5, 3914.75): -3.5 Angstrom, 11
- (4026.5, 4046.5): -2.6 Angstrom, 15.2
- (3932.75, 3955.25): 4.6 Angstrom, 8.57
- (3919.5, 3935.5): 5.2 Angstrom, 6.86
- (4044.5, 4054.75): -1.0 Angstrom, 15.2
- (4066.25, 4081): -0.5 Angstrom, 15.1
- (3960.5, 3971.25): 5.4 Angstrom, 5.66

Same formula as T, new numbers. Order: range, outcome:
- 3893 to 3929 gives 7.486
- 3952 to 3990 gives 3.376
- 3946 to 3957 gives 10.95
